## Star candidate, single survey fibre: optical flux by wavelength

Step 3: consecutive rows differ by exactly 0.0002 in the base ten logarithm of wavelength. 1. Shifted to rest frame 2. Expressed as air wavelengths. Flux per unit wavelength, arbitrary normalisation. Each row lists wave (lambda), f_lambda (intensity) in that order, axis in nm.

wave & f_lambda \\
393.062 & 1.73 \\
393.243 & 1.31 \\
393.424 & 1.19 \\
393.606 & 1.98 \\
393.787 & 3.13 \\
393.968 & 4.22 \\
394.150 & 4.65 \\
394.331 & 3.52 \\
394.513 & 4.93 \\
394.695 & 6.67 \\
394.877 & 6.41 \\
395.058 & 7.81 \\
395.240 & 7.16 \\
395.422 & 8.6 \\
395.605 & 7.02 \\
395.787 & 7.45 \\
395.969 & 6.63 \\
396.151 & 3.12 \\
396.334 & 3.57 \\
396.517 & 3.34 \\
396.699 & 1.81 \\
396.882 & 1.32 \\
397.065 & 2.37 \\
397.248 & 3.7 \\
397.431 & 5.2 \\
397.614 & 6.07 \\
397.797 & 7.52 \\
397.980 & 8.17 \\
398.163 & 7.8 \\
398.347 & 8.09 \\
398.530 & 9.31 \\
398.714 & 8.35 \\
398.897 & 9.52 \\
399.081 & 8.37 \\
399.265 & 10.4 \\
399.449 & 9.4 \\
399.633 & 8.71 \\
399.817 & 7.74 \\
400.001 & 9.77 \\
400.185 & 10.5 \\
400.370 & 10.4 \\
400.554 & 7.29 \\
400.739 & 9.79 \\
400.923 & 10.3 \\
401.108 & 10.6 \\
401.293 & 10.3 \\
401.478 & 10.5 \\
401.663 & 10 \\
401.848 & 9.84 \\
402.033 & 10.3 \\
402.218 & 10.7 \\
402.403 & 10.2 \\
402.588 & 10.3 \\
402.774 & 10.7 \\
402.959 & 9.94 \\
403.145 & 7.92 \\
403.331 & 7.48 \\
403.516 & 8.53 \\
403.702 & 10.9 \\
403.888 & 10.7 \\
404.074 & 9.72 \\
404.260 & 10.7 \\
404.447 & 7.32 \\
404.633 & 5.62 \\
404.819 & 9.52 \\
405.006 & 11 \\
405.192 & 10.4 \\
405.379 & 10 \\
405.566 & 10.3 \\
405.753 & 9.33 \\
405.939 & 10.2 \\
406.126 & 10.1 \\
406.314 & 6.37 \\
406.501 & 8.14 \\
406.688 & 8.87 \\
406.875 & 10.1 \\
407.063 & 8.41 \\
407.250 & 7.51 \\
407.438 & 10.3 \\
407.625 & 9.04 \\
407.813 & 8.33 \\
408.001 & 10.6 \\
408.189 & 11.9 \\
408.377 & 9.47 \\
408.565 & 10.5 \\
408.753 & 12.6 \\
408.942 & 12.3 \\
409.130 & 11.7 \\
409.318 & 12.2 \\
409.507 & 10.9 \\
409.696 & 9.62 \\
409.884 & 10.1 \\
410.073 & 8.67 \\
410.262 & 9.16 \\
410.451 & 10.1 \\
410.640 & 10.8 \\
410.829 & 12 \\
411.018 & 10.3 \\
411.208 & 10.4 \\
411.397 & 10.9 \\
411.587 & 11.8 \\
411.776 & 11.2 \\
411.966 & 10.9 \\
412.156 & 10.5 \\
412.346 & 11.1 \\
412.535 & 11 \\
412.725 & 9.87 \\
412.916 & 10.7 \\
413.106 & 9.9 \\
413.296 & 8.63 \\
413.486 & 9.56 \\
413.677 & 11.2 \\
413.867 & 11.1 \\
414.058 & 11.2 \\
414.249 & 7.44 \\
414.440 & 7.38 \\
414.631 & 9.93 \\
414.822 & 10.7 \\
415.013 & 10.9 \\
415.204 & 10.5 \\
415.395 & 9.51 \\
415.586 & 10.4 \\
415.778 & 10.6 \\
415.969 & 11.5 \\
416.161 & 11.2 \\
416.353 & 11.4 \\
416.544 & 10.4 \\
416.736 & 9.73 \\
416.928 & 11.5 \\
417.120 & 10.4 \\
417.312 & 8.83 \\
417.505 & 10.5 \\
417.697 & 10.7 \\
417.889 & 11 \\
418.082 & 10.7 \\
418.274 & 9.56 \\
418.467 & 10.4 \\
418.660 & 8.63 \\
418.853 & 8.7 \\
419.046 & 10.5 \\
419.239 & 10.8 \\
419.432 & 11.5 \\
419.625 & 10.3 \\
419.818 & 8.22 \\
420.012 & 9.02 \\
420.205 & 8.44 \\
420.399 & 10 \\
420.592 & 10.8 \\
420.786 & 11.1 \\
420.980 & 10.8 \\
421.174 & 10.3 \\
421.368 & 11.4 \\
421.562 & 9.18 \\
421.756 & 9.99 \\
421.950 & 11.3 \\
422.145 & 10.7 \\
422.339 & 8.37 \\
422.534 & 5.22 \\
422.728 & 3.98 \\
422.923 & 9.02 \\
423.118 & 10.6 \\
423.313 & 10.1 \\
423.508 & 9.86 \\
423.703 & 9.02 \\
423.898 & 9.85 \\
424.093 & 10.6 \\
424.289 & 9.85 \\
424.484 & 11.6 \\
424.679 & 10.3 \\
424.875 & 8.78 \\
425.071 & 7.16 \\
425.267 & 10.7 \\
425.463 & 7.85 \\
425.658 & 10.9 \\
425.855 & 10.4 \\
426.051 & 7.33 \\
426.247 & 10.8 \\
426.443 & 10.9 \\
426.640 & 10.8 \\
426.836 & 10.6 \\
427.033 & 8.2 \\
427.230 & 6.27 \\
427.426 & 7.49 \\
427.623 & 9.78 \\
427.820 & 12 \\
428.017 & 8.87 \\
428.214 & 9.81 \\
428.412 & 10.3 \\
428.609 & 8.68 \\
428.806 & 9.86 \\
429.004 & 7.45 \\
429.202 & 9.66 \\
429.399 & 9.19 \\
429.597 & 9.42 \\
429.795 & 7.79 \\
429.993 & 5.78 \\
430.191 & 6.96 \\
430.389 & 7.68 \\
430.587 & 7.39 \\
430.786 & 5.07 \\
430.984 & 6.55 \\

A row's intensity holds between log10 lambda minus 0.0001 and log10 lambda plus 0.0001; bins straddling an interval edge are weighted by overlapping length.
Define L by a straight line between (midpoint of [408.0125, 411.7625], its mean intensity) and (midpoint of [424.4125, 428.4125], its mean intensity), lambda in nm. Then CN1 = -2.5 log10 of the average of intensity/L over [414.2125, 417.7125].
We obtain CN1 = 0.01 mag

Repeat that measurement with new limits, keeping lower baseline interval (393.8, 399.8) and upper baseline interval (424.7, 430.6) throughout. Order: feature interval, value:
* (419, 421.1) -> -0.213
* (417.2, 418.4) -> -0.249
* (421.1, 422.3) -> -0.221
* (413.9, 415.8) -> -0.246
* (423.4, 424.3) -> -0.138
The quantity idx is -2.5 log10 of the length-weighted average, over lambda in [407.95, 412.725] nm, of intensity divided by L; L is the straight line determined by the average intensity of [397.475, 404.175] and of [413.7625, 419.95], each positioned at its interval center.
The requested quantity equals -0.10 mag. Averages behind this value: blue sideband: 9.31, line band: 10.8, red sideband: 10.2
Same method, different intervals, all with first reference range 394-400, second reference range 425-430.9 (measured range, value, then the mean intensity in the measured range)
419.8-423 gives -0.122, 9.31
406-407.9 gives -0.210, 8.74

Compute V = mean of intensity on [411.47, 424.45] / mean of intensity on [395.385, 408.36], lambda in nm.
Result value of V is 1.2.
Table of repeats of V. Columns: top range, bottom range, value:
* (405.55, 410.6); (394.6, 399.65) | 1.51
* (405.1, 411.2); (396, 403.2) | 1.25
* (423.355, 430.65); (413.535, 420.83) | 0.91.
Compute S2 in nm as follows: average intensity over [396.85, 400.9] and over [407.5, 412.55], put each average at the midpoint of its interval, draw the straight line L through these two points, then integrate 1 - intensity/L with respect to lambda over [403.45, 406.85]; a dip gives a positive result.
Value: 0.03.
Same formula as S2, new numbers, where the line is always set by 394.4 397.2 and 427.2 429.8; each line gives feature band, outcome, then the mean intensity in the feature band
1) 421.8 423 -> 0.03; 8.16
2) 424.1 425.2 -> -0.12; 9.65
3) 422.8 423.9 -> -0.14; 9.6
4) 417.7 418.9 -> -0.31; 9.94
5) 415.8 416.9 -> -0.46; 10.9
